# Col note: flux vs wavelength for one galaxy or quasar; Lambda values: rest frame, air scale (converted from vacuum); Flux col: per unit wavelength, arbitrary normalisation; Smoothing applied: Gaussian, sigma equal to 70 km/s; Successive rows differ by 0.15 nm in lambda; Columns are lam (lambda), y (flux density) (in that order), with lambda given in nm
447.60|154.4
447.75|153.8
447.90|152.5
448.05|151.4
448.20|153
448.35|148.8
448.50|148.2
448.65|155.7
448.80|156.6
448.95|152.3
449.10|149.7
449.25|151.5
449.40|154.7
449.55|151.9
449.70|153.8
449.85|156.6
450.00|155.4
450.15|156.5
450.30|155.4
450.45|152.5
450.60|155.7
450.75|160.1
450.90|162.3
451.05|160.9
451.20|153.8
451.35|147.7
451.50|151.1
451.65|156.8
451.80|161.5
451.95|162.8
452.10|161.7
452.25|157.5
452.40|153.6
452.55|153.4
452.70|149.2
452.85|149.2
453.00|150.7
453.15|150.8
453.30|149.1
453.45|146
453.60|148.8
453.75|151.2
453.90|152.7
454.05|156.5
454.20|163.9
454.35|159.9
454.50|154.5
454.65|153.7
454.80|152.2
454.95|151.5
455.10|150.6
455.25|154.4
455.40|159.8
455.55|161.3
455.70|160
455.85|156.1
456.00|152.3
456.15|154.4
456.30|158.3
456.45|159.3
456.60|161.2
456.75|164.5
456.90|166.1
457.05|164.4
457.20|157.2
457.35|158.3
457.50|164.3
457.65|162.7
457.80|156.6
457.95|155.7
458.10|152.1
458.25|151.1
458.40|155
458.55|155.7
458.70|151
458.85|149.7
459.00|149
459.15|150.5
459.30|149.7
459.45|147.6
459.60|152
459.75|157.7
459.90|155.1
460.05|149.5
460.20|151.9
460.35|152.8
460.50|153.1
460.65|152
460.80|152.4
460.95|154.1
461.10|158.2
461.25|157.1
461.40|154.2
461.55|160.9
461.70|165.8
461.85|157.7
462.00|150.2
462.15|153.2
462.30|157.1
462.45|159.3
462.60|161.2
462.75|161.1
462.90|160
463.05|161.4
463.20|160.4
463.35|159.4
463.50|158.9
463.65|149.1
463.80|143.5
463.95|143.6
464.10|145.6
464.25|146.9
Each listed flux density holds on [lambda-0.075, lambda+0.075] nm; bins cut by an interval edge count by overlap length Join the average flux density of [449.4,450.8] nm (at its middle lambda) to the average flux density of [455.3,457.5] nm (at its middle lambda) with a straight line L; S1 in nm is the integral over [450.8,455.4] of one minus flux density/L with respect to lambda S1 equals 0.08 nm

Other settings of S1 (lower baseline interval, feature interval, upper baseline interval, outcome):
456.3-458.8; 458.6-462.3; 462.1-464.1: 0.08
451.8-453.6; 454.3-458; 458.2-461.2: -0.12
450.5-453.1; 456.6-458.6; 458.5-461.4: -0.07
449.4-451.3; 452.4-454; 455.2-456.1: 0.06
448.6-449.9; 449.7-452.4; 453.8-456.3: -0.04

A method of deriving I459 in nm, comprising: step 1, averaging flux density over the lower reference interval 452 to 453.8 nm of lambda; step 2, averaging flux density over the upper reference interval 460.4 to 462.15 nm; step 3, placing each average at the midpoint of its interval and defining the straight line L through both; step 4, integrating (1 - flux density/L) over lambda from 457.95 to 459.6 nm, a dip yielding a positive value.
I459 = 0.03 nm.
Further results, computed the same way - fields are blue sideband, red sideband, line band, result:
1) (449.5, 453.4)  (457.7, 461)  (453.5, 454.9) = 0.00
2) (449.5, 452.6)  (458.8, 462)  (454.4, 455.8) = 0.00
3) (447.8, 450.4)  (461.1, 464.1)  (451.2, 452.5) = -0.02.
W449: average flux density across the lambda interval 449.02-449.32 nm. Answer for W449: 151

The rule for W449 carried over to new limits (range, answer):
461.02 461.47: 156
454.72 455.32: 152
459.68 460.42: 153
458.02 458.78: 153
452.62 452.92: 149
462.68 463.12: 161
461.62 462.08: 158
